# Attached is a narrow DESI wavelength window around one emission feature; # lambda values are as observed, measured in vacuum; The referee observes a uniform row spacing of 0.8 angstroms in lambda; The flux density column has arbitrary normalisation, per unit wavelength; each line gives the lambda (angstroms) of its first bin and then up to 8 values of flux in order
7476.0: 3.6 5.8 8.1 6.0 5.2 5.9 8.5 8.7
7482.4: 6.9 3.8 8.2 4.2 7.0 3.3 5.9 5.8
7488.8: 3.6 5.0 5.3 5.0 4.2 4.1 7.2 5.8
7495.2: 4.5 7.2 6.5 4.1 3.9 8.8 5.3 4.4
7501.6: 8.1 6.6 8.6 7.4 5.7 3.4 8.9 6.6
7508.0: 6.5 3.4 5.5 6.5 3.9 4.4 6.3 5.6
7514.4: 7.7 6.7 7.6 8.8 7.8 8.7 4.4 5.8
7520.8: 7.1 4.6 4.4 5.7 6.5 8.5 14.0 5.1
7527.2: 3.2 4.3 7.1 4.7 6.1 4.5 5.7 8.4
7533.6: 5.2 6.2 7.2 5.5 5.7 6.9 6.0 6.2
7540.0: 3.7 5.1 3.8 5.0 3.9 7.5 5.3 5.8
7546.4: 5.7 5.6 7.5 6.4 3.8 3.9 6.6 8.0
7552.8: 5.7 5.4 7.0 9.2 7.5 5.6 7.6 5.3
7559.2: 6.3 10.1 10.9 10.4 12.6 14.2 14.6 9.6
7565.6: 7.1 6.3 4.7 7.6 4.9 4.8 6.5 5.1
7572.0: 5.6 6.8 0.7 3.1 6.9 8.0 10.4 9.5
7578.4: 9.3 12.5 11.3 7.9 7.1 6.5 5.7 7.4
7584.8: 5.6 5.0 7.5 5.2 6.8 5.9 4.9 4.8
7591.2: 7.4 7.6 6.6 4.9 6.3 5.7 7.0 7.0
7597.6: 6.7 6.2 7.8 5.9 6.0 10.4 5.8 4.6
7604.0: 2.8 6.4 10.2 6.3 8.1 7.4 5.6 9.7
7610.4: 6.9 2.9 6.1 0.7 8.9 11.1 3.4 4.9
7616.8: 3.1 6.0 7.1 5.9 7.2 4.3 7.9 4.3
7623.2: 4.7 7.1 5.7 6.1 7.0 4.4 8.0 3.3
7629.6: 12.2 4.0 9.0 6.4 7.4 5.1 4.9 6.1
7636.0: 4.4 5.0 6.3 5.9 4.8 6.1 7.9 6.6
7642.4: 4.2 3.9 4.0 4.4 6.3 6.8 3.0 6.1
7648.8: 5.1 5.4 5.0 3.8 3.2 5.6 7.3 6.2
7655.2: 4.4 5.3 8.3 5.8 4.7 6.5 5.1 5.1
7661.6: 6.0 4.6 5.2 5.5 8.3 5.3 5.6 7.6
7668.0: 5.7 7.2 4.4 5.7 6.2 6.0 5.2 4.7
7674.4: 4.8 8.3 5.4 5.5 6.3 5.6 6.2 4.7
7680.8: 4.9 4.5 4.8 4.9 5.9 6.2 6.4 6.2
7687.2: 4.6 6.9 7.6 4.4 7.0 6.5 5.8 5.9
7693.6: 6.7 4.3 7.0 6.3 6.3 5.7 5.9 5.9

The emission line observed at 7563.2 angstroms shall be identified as [S II] 6716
